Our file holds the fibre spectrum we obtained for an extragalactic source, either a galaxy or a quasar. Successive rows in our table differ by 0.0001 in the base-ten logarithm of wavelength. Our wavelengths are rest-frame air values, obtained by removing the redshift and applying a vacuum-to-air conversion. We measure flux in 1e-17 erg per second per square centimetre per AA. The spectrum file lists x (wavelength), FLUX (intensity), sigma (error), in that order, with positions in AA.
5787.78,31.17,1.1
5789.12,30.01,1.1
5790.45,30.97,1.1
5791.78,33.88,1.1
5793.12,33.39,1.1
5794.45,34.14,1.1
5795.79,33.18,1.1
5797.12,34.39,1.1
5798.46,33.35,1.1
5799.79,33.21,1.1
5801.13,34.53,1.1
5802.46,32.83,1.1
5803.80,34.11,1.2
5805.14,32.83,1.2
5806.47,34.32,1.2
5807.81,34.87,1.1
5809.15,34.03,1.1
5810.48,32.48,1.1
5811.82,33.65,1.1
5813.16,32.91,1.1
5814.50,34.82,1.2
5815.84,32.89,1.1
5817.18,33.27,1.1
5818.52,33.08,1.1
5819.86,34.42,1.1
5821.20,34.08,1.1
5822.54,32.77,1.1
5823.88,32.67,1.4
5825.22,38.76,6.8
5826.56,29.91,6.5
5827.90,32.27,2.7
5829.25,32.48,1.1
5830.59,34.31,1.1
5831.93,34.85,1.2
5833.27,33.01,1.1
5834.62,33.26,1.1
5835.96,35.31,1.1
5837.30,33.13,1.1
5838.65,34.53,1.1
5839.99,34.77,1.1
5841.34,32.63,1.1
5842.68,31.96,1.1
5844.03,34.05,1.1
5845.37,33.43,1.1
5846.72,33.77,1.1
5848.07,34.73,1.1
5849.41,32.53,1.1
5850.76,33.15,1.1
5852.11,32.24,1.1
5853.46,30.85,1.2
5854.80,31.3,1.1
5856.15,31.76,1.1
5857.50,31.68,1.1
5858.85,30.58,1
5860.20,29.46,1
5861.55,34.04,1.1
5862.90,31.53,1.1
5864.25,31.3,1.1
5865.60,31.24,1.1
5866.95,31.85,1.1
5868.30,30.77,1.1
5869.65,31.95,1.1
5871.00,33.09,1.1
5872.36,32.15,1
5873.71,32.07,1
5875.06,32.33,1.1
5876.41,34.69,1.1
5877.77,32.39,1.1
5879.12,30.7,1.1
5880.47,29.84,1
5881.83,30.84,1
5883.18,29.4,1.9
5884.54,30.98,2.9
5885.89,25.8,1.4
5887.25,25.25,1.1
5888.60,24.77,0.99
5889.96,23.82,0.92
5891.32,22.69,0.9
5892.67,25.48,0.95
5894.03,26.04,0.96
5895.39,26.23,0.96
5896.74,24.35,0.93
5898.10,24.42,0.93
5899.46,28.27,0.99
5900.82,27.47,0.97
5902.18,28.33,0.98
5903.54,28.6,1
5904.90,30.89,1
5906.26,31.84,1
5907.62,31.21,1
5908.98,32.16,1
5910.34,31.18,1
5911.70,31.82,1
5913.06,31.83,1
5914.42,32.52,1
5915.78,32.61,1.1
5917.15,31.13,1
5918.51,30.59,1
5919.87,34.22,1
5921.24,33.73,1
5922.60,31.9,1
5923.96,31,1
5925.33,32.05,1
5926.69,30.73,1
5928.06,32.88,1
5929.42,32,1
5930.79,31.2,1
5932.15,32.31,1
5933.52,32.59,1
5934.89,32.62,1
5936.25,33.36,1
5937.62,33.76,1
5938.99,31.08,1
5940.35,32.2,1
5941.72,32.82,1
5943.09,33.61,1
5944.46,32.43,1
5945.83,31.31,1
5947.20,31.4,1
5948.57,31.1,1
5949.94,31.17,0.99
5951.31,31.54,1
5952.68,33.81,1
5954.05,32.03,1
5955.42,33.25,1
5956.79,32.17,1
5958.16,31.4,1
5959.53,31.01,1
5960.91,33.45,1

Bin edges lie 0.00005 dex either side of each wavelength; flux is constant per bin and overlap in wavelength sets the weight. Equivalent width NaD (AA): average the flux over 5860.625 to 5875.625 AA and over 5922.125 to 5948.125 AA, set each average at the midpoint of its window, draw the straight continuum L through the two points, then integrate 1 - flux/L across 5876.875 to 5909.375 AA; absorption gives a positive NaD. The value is 4.1 AA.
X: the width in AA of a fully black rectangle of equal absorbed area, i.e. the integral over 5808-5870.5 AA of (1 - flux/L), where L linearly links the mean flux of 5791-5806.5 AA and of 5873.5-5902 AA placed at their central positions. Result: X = -3.9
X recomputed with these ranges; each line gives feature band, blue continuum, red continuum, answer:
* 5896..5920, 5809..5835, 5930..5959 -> 1.9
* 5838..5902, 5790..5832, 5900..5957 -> 4.5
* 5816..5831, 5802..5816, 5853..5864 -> -0.2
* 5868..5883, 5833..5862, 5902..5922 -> 0.2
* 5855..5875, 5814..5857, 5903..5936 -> 0.7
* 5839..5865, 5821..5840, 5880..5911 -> -0.6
